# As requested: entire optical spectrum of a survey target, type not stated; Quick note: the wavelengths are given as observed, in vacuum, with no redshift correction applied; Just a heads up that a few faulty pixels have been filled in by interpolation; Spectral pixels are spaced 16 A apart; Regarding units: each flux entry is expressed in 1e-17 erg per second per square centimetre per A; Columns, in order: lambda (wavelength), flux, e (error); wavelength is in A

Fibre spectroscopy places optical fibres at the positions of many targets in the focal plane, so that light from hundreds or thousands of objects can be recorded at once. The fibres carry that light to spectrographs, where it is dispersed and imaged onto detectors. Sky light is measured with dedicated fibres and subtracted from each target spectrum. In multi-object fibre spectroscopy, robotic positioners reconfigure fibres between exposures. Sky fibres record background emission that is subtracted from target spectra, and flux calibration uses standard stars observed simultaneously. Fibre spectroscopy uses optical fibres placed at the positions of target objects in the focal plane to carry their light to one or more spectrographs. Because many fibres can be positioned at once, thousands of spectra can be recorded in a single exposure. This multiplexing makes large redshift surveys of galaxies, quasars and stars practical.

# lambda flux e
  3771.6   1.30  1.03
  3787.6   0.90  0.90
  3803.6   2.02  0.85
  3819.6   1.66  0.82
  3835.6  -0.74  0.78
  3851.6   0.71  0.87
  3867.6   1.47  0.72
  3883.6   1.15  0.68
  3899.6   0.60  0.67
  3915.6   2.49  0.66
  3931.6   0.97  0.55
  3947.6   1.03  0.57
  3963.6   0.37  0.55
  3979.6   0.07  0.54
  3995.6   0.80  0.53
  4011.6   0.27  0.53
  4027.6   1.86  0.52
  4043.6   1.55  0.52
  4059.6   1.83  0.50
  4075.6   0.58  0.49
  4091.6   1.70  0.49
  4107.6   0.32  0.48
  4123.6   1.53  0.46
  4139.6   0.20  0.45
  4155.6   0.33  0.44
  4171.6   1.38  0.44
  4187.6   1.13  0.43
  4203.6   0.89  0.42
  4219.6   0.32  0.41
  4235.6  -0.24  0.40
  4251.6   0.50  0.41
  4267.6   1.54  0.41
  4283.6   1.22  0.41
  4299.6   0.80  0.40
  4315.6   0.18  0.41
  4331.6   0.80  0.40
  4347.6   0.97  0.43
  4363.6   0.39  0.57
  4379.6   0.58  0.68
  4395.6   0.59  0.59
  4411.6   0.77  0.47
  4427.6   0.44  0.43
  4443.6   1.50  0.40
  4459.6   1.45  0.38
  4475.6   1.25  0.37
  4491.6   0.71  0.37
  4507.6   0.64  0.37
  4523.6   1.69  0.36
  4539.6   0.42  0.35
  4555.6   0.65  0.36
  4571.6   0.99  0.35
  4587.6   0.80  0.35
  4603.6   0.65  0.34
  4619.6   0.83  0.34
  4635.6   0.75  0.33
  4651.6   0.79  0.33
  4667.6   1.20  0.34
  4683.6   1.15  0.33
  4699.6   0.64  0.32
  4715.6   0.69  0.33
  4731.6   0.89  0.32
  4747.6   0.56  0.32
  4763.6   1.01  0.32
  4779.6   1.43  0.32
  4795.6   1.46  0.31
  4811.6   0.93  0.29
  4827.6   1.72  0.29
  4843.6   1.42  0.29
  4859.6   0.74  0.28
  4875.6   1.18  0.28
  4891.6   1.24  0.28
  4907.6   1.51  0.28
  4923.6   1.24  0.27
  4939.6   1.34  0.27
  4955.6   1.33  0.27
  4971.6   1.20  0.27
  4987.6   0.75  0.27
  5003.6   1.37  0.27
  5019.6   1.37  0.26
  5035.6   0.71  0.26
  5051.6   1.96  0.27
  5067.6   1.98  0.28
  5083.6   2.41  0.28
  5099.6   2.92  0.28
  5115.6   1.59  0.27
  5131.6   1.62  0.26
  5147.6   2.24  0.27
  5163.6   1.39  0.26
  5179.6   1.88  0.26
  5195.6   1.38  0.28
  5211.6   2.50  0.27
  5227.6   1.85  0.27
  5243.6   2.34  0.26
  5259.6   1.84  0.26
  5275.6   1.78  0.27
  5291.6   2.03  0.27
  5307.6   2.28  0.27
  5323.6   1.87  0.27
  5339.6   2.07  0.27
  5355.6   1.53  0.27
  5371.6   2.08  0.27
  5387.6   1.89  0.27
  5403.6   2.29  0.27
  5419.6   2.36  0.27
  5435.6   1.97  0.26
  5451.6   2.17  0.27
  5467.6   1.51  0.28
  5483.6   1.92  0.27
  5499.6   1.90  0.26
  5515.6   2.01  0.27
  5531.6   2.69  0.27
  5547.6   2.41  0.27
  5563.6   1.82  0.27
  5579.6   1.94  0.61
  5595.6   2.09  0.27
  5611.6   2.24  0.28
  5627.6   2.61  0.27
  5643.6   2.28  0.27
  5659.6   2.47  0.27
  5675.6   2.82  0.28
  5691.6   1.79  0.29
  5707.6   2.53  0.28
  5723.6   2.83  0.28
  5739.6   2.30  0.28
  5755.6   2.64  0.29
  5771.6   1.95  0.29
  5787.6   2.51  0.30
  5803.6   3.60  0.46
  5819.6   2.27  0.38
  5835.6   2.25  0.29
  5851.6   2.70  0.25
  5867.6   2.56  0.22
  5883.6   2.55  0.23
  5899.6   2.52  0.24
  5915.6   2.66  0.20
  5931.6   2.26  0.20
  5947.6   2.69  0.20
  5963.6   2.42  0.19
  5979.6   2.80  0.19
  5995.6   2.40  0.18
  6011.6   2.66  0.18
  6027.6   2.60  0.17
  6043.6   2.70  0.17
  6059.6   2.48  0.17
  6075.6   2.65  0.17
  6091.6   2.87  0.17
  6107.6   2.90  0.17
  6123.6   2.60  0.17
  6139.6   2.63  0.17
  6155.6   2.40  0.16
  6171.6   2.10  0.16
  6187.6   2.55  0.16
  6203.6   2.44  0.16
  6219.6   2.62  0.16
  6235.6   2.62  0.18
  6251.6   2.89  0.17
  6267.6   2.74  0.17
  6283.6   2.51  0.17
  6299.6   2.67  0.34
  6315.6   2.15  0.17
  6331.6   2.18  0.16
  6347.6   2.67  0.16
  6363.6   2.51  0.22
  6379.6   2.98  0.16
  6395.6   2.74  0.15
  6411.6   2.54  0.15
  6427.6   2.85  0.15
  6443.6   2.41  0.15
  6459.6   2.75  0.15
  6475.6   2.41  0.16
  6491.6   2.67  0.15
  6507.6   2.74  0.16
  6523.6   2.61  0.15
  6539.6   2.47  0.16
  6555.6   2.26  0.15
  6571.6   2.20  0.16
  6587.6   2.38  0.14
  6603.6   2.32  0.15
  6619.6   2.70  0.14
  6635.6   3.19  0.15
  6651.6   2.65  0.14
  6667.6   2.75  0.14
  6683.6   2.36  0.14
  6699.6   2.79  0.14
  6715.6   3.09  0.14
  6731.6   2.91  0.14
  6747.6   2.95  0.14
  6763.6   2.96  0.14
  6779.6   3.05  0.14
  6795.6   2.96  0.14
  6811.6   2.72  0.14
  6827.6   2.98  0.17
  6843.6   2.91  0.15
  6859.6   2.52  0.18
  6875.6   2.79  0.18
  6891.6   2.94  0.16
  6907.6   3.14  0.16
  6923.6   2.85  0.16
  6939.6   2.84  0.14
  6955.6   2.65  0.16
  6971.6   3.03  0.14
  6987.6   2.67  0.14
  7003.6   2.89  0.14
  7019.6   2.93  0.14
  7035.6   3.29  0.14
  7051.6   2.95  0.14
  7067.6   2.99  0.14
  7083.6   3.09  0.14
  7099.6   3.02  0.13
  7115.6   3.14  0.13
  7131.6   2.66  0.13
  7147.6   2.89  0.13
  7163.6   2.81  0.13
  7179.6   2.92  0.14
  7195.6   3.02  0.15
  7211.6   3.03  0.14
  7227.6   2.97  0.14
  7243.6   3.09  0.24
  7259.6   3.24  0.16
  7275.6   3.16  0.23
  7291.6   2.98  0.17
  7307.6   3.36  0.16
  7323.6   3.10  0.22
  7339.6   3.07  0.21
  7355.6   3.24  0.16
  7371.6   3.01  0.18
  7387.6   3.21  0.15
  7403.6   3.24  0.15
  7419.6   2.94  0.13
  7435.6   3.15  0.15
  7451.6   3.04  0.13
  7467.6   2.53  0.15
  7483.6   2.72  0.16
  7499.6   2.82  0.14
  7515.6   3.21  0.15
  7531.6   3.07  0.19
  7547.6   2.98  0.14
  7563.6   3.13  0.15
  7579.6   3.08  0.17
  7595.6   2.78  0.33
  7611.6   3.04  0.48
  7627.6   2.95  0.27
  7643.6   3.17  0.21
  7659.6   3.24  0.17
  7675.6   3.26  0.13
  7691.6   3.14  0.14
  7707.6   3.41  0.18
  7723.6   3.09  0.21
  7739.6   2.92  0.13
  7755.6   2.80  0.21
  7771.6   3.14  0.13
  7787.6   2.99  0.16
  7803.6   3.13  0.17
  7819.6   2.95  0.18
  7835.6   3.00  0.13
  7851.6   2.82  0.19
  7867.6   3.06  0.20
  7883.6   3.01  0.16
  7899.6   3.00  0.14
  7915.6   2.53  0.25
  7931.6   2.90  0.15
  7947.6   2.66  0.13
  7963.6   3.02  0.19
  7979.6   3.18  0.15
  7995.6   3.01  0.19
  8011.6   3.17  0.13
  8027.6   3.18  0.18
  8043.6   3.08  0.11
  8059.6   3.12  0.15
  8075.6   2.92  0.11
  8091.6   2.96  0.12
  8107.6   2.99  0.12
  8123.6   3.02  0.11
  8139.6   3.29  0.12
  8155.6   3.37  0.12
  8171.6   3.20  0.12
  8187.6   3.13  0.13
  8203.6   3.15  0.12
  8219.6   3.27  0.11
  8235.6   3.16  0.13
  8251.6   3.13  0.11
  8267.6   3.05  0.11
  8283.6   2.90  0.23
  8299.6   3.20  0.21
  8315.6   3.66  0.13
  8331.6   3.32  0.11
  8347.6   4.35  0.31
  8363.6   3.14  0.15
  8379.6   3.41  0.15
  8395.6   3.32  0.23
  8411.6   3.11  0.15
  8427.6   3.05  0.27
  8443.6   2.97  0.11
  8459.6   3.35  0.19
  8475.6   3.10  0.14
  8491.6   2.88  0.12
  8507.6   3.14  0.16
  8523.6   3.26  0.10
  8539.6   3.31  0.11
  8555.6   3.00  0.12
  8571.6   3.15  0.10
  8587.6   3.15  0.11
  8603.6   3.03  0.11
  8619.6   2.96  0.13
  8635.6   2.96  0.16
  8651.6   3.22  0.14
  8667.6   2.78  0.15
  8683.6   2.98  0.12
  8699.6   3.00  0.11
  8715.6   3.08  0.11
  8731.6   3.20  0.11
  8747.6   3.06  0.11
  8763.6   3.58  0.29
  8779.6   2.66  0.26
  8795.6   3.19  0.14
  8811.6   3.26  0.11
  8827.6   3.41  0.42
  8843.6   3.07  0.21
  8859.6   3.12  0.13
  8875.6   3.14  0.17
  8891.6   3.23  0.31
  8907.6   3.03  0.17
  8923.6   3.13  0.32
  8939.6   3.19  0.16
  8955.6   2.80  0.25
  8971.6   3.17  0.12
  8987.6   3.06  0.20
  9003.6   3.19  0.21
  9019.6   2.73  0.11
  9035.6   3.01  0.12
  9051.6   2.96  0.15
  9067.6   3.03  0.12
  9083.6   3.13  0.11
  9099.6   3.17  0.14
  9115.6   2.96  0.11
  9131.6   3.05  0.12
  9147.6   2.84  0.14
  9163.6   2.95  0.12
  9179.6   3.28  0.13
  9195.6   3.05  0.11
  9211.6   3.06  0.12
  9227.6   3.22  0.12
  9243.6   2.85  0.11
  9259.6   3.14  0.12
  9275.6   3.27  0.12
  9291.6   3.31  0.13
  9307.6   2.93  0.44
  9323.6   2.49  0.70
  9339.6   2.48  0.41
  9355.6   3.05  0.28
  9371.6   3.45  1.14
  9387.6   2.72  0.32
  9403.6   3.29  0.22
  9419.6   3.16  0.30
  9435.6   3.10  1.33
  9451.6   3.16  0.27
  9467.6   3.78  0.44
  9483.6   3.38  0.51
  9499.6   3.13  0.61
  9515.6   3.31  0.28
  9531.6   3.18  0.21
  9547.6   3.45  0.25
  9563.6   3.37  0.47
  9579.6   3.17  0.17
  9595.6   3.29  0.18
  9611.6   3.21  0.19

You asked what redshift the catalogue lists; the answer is 0.268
